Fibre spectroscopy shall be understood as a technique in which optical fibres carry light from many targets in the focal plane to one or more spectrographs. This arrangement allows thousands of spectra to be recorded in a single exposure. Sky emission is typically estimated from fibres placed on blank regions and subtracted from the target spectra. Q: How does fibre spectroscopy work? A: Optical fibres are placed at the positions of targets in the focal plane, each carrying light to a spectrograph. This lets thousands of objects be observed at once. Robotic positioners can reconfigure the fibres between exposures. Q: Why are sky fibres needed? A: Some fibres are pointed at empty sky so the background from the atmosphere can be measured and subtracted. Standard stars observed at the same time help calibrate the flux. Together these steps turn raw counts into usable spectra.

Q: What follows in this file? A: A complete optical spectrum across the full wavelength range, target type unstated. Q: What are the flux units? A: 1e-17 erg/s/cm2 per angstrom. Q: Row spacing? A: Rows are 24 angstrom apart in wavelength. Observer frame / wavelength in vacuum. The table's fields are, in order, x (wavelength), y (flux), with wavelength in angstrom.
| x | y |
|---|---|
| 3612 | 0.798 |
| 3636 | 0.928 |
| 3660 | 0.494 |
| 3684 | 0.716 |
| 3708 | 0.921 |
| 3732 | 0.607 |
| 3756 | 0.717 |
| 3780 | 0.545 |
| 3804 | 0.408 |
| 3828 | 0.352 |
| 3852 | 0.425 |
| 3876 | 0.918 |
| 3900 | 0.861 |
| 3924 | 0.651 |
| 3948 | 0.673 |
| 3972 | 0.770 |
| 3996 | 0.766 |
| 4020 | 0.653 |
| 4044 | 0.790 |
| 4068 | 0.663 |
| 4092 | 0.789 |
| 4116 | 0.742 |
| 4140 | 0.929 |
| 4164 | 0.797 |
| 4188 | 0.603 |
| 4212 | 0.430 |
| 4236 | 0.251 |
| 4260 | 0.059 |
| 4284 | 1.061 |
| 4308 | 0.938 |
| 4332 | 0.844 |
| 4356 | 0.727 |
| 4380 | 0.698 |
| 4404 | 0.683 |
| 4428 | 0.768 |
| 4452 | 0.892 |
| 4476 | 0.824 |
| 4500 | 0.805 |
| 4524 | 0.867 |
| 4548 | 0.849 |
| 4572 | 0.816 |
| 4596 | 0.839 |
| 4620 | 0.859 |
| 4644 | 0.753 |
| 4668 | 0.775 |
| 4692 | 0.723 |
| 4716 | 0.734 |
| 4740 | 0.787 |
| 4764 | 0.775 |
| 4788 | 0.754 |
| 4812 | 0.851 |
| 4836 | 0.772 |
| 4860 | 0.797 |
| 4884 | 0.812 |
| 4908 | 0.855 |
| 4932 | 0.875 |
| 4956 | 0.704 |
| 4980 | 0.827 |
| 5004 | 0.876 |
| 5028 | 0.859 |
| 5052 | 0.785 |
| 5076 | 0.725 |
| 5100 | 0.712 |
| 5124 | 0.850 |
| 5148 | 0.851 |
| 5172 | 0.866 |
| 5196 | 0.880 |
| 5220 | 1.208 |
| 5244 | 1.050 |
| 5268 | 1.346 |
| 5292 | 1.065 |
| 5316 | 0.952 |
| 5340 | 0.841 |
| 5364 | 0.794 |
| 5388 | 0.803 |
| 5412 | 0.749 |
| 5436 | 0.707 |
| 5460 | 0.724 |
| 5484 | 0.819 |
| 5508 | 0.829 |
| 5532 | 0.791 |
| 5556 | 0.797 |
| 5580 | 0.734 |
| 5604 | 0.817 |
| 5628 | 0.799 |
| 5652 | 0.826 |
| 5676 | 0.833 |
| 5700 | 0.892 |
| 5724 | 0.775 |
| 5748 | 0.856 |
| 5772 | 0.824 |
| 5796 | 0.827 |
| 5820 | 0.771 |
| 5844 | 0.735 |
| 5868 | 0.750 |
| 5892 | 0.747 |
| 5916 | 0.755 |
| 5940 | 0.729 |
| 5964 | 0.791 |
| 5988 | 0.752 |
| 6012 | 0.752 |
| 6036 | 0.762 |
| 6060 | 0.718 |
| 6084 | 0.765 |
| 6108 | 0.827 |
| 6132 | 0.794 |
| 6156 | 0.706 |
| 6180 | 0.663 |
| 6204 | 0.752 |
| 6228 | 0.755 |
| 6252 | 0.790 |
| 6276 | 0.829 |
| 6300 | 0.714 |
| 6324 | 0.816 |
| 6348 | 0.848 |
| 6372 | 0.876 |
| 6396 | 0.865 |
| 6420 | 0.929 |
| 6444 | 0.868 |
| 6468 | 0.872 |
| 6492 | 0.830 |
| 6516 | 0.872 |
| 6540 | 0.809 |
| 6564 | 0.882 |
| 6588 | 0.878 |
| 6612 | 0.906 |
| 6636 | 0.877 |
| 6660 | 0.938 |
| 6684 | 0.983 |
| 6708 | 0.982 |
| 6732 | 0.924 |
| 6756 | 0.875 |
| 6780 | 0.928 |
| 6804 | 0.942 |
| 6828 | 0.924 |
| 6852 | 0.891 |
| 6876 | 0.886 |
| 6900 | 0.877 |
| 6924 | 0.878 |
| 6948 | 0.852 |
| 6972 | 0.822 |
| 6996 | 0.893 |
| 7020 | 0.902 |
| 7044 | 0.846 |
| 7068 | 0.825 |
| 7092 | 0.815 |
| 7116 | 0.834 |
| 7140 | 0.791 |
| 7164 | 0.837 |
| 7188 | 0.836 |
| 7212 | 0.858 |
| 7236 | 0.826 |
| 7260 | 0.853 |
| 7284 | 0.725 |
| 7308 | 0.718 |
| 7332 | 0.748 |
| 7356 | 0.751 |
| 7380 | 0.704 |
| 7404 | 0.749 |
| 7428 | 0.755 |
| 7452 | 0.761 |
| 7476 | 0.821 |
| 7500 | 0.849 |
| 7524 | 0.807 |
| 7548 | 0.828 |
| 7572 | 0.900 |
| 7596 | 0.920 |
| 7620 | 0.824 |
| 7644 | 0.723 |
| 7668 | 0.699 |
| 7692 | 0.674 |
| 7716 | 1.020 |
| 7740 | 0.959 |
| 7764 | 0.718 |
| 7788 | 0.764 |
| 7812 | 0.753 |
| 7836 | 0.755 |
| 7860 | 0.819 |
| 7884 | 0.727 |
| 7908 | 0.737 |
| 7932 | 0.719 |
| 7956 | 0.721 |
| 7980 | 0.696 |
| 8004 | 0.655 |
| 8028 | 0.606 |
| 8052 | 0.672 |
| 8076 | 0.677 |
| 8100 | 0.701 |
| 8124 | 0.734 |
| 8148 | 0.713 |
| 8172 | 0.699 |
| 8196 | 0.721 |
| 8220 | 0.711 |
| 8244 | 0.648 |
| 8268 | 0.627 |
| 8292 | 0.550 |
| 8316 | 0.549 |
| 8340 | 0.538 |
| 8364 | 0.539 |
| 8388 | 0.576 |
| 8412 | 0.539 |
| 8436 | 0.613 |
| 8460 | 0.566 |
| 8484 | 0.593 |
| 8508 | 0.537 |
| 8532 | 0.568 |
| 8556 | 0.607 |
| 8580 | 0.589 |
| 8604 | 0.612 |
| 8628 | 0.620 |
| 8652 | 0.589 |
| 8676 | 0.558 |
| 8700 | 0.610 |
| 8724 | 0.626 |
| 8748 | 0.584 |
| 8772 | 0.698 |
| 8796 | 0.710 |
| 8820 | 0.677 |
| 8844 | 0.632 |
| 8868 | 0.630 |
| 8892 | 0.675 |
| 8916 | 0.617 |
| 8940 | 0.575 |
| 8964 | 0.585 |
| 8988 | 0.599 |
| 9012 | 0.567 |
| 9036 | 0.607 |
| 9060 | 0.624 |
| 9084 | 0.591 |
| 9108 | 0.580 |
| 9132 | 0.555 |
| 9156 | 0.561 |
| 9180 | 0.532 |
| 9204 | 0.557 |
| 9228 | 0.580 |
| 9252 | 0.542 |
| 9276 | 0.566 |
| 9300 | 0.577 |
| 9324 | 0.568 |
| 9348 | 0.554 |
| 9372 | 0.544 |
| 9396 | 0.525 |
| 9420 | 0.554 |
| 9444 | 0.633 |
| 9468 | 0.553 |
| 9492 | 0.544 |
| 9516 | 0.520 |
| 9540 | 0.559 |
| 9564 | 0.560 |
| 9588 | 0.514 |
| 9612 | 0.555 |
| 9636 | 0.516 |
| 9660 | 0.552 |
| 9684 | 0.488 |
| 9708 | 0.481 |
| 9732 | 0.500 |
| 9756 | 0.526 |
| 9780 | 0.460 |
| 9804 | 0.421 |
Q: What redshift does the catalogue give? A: 1.76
